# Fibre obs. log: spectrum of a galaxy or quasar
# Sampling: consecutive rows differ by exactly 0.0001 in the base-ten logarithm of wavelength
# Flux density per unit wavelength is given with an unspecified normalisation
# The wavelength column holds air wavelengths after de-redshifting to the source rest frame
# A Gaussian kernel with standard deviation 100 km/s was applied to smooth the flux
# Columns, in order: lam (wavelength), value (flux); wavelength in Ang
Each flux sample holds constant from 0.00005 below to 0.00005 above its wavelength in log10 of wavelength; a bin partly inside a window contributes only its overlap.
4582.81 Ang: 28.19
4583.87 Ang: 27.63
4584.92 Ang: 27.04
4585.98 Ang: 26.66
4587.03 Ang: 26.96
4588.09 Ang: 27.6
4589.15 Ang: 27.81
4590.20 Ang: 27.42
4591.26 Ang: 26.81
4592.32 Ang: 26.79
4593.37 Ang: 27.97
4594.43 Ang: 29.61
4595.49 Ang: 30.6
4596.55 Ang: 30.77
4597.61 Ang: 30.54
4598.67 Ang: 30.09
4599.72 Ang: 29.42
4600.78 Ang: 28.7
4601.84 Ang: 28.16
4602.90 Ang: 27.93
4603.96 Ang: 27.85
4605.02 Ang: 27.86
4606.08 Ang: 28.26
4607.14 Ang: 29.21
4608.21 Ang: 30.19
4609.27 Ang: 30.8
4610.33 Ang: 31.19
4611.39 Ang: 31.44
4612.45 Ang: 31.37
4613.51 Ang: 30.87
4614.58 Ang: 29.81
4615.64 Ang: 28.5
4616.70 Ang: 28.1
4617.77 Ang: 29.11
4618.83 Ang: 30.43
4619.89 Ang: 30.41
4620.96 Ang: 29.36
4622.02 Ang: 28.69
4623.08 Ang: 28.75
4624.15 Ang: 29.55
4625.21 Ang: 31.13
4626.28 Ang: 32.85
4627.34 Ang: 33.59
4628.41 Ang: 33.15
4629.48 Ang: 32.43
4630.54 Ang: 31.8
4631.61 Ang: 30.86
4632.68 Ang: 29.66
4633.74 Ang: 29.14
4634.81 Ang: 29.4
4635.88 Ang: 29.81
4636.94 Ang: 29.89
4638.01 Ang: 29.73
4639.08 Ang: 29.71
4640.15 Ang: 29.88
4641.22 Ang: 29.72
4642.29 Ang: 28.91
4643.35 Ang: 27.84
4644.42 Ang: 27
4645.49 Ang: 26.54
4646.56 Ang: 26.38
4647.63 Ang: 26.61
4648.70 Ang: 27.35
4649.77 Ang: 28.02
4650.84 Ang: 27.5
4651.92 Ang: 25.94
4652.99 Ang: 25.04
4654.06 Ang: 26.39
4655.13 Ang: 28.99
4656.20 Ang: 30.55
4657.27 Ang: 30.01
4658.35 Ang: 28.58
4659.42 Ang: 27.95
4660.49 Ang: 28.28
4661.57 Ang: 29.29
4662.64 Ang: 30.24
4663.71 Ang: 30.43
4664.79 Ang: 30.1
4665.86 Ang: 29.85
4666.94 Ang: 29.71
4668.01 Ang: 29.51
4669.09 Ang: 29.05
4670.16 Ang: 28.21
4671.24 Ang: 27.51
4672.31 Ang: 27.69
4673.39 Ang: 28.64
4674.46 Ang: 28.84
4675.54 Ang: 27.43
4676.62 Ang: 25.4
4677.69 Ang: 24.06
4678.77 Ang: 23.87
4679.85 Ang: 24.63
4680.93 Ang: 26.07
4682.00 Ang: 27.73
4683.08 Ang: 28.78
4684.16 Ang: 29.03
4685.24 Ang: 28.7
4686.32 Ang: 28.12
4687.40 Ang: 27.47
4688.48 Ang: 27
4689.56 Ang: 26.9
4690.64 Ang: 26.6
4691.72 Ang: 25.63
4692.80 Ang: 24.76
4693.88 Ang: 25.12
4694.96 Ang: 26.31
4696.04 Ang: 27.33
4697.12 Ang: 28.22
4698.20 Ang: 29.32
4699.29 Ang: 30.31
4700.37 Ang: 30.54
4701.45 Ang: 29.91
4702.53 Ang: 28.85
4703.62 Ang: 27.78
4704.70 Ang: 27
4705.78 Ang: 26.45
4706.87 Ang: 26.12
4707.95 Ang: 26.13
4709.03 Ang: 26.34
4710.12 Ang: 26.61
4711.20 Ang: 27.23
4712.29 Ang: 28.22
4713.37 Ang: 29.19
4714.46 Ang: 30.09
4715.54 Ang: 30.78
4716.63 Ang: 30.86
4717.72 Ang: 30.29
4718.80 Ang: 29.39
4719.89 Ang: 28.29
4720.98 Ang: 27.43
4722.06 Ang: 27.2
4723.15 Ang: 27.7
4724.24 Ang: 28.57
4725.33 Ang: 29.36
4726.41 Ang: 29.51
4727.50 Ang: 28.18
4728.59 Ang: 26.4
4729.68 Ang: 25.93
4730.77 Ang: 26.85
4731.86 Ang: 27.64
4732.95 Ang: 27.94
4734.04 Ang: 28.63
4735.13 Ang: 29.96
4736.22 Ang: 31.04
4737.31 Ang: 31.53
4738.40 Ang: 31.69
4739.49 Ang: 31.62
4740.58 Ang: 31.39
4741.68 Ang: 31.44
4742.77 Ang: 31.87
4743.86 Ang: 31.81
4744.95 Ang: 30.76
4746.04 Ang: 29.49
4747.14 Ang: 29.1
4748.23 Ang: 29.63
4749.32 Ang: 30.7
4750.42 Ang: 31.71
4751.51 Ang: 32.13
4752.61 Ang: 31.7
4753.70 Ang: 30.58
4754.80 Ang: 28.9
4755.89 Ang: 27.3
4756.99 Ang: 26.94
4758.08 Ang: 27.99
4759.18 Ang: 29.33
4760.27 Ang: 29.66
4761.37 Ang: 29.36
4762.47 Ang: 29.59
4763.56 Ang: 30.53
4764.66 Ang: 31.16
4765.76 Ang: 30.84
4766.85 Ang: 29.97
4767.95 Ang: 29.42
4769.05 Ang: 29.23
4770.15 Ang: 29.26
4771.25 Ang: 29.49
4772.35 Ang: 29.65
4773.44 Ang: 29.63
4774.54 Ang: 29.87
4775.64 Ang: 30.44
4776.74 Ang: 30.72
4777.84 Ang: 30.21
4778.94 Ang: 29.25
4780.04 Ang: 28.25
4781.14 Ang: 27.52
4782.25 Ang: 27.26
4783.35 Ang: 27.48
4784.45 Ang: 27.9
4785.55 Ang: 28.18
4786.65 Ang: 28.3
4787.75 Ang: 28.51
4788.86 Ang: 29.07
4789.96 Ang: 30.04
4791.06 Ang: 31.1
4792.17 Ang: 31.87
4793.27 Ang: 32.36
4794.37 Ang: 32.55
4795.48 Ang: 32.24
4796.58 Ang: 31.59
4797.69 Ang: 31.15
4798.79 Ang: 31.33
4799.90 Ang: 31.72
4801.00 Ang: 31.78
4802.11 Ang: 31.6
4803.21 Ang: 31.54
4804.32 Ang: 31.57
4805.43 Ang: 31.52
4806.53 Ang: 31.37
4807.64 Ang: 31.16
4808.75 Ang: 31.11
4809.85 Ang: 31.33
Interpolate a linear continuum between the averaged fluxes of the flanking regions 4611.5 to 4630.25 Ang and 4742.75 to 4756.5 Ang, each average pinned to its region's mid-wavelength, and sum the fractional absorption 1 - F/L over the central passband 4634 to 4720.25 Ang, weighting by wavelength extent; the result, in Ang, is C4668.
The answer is 6.80 Ang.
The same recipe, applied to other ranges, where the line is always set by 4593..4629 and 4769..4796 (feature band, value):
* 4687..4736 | 2.95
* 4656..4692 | 2.18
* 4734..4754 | -0.85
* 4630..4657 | 1.20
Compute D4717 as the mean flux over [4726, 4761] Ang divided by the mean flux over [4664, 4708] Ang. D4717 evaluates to 1.07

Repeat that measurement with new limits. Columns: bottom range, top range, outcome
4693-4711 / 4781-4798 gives 1.08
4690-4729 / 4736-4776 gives 1.08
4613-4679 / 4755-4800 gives 1.03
